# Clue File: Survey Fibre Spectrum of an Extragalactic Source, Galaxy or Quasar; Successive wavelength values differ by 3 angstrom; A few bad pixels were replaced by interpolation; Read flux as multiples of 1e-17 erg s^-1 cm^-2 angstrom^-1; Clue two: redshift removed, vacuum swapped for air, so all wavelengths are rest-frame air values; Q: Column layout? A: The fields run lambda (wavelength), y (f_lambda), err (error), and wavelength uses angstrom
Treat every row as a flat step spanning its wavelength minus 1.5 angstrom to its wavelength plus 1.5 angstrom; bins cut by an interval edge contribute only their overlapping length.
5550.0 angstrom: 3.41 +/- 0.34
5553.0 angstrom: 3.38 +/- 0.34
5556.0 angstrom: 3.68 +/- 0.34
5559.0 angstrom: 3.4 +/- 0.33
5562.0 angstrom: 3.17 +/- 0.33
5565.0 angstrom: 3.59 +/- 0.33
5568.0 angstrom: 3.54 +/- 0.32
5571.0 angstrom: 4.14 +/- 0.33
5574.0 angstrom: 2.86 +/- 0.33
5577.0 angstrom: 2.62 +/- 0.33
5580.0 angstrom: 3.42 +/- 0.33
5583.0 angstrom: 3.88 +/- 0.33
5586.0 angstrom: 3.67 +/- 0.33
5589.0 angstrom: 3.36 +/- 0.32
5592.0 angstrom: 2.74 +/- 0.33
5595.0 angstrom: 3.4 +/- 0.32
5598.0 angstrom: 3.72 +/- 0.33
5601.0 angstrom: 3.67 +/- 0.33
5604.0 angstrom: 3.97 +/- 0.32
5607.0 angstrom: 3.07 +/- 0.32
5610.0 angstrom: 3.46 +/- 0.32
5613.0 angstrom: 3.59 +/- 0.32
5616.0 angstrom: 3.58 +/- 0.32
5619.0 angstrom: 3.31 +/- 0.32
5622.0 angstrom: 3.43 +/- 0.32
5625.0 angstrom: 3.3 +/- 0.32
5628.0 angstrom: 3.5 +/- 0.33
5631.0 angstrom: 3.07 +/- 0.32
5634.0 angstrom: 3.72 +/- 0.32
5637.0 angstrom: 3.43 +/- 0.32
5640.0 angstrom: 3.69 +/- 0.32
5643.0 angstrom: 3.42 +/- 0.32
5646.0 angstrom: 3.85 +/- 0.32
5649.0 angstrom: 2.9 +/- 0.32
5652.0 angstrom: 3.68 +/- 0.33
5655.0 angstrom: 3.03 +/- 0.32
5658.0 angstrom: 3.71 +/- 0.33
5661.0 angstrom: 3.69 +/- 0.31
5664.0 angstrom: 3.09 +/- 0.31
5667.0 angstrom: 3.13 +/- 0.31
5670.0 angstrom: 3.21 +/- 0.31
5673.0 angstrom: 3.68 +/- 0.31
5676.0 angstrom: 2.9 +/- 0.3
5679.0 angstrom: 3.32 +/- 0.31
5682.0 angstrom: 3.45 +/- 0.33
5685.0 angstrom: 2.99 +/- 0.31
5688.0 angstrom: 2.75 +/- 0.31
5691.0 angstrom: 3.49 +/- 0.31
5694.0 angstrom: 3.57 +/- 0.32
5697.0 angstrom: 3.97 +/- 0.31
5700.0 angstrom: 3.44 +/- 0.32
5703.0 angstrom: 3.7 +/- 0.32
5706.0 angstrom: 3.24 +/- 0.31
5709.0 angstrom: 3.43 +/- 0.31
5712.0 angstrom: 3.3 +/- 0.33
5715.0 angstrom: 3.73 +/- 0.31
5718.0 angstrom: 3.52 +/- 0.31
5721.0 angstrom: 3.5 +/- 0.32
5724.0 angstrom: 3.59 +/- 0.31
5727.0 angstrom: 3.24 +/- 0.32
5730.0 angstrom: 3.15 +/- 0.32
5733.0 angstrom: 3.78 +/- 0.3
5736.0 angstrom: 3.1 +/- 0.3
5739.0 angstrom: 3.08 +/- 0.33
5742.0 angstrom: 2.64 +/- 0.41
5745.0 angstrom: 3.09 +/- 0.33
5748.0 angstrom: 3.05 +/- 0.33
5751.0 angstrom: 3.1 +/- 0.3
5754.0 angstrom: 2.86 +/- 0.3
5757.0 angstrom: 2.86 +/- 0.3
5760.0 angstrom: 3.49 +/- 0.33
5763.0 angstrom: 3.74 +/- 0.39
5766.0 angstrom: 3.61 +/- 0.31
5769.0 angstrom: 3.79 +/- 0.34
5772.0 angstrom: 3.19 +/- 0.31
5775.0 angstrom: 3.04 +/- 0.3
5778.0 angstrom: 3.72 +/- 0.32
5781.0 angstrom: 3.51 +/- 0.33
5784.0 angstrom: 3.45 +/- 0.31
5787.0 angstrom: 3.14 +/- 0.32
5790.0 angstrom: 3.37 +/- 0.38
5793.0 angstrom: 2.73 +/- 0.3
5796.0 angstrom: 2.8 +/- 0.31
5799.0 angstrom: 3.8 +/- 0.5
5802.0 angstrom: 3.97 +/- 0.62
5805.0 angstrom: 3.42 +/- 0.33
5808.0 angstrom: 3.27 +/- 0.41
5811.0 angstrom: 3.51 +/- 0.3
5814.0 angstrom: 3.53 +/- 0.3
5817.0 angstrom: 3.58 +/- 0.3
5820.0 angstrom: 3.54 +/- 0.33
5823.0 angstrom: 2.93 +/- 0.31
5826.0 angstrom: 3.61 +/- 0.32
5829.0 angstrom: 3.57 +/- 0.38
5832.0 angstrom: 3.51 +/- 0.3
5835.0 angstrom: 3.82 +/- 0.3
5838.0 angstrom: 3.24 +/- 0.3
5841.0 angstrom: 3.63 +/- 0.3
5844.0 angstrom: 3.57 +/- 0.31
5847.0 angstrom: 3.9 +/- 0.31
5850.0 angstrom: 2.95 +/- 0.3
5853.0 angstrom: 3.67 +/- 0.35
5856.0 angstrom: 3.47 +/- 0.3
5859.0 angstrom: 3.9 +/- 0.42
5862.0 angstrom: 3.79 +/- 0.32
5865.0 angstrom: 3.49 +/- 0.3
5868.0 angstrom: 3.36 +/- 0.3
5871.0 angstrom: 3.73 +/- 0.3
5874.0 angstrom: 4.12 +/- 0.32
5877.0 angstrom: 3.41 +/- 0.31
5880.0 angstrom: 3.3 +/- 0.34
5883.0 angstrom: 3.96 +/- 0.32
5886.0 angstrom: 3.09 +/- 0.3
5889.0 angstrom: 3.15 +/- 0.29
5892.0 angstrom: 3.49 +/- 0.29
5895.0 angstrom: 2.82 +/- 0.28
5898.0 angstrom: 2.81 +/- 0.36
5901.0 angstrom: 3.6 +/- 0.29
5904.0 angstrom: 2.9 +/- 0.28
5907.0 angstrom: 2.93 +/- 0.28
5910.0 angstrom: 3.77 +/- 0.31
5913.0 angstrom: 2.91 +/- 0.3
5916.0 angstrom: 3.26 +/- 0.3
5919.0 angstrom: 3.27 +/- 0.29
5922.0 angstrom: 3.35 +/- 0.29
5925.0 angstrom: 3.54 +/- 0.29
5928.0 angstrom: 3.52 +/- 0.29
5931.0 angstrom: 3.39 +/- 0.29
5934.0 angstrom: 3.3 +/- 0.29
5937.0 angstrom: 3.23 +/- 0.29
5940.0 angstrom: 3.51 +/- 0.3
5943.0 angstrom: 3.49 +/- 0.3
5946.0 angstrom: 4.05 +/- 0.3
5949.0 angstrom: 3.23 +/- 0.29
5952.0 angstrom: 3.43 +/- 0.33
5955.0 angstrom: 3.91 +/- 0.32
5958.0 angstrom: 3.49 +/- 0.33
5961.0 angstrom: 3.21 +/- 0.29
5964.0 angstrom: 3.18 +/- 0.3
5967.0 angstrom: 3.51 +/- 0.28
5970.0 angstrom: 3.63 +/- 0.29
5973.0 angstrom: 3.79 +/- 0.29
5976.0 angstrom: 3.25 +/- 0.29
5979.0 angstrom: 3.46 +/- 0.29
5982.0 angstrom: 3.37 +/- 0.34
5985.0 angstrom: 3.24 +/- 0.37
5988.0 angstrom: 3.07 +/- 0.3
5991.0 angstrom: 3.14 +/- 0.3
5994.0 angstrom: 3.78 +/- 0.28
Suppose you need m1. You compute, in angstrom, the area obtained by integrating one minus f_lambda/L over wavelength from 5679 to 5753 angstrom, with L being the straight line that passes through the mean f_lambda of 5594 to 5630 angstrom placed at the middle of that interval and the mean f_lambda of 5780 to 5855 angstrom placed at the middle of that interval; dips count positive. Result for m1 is 3.03 angstrom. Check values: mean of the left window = 3.5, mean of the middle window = 3.33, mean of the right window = 3.44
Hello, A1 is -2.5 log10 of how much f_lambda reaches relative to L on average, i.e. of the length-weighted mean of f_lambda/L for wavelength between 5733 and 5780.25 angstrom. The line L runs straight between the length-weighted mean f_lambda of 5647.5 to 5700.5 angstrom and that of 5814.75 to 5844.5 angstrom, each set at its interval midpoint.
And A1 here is 0.06 mag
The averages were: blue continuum 3.33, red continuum 3.5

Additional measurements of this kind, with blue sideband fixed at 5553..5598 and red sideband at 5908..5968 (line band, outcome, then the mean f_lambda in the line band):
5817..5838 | -0.02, 3.48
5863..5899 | 0.00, 3.41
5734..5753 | 0.13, 3.03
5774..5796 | 0.05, 3.25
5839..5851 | -0.03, 3.52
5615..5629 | 0.00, 3.42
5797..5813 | -0.05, 3.57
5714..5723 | -0.05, 3.58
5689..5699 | -0.06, 3.62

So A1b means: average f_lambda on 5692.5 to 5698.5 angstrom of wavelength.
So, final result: 3.77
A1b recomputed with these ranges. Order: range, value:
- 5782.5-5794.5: 3.17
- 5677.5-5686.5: 3.25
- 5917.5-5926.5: 3.39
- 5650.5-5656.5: 3.36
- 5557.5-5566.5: 3.39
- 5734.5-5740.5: 3.09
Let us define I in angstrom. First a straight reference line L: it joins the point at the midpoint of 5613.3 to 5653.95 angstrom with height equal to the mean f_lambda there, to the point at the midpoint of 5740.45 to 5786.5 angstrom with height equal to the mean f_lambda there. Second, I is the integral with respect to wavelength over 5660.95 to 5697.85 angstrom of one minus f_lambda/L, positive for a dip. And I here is 1.0 angstrom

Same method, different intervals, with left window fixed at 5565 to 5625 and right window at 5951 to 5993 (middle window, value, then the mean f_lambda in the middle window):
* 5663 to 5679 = 1.03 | 3.22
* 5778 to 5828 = 0.41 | 3.4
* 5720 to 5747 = 1.56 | 3.23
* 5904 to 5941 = 1.11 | 3.31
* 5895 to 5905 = 1.01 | 3.07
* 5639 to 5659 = -0.11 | 3.46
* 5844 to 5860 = -0.69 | 3.57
